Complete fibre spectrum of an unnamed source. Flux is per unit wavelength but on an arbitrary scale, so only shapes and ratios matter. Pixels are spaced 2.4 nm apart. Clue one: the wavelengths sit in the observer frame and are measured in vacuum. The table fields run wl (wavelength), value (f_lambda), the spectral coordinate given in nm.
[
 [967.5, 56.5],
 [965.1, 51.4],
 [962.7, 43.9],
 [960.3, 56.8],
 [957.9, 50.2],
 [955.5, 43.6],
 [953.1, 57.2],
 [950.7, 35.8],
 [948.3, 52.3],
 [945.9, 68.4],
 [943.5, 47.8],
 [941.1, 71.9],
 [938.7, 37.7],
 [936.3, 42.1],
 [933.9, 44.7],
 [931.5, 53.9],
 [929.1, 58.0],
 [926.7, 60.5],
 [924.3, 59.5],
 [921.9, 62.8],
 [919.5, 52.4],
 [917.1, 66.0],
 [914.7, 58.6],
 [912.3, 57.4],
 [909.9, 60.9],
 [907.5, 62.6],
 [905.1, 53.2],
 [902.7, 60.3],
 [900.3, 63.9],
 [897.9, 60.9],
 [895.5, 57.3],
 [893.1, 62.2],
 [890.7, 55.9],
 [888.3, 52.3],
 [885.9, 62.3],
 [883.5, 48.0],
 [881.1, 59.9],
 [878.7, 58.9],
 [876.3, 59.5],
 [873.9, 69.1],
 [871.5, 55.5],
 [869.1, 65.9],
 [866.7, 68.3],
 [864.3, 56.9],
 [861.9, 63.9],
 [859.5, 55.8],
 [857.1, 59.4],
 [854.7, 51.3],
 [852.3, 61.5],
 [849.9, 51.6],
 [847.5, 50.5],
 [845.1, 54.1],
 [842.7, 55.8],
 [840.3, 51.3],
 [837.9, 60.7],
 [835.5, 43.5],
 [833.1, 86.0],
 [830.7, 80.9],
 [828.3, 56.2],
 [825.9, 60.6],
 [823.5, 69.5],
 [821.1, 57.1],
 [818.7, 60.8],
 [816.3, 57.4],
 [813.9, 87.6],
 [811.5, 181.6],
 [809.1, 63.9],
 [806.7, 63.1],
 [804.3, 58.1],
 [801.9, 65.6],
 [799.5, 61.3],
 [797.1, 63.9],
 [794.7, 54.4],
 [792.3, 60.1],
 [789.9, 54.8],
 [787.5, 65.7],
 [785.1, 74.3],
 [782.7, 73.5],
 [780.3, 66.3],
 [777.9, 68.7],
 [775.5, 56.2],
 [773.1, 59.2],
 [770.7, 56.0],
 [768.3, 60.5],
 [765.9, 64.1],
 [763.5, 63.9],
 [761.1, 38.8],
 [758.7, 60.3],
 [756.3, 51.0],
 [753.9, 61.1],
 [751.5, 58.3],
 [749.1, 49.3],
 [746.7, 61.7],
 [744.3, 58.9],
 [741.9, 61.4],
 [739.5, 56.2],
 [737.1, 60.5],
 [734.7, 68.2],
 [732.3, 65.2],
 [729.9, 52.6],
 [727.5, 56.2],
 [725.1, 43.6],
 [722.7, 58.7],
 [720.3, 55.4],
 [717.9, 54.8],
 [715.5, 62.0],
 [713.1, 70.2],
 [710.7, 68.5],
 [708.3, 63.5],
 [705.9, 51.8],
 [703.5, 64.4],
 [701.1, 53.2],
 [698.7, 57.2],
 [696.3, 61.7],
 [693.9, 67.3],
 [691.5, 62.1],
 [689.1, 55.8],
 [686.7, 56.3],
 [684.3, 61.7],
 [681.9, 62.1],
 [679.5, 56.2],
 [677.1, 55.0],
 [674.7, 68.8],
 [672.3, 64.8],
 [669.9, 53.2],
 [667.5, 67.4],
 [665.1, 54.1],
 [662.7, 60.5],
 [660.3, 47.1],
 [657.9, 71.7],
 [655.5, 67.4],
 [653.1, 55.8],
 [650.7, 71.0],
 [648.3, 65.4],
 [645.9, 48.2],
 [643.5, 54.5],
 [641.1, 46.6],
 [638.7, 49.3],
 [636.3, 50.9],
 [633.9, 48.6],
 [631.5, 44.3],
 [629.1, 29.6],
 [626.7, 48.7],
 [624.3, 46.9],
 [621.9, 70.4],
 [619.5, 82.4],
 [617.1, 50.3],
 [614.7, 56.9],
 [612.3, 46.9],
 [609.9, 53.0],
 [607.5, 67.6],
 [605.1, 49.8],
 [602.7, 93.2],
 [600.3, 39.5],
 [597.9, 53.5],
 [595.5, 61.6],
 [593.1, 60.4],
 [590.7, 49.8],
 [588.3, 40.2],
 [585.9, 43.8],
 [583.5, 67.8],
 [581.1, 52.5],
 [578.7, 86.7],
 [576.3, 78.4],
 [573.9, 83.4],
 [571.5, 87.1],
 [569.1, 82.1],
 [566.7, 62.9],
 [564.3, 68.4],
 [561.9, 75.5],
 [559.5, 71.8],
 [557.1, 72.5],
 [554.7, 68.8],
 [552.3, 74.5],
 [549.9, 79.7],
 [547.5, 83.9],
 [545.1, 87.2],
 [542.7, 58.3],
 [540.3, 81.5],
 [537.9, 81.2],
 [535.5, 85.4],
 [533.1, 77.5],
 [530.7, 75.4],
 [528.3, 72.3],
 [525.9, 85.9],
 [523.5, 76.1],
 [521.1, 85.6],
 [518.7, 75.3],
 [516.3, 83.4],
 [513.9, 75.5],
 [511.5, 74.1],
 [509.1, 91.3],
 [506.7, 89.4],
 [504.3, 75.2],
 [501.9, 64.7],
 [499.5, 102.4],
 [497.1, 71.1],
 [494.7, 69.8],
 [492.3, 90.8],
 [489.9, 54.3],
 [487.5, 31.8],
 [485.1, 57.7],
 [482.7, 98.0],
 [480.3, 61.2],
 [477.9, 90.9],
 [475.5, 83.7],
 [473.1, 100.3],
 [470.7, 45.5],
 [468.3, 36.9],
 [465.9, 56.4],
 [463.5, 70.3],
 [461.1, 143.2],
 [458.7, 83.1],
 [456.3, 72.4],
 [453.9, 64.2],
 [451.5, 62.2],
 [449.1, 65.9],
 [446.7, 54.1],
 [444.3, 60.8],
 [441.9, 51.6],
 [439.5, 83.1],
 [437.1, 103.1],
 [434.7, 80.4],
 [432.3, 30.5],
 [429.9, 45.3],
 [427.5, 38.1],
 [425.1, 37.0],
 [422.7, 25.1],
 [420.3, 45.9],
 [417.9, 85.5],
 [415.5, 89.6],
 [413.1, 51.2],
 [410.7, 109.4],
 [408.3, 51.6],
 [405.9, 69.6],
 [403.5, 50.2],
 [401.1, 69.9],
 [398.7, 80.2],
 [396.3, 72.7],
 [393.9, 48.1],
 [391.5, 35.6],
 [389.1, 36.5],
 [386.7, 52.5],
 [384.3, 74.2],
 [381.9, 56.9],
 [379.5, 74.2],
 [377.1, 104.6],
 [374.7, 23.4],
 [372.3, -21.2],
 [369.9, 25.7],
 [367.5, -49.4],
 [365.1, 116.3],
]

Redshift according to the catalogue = 0.24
